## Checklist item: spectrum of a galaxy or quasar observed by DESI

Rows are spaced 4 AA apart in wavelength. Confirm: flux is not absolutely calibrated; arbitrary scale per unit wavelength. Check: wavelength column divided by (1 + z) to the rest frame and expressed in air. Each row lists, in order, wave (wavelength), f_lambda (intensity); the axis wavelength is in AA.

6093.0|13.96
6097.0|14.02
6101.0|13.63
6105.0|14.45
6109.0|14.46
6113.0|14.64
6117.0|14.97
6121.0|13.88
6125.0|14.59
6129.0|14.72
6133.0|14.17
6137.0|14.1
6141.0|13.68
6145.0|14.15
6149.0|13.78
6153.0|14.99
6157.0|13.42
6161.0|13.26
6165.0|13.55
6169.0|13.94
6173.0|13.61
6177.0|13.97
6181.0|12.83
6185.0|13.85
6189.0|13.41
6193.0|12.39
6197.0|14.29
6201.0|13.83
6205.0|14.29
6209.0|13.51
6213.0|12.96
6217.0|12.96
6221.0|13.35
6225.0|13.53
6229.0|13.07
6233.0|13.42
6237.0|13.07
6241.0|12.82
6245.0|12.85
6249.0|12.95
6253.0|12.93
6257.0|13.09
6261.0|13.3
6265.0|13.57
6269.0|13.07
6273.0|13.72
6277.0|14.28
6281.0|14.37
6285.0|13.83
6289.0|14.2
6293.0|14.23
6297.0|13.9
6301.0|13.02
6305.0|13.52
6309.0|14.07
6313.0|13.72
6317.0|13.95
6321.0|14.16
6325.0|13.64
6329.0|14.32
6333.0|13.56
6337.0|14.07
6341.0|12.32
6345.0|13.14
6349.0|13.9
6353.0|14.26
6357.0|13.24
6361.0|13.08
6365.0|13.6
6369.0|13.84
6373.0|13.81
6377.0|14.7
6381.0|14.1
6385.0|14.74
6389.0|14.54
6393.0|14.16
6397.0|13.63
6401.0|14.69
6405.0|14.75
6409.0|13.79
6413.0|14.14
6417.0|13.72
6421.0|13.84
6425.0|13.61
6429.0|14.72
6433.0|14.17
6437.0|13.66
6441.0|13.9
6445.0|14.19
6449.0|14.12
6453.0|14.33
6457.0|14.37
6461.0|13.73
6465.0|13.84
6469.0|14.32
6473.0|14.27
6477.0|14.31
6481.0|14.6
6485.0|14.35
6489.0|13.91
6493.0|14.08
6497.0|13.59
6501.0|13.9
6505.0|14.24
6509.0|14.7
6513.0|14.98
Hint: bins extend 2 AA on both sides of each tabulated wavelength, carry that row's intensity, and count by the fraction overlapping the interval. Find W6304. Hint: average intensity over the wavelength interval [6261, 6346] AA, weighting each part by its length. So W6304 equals 13.7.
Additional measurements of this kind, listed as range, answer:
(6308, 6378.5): 13.7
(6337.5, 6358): 13.4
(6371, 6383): 14.2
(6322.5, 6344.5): 13.6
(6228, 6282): 13.3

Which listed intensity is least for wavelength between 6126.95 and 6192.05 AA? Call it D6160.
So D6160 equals 12.83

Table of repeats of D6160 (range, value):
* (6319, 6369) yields 12.32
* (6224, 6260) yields 12.82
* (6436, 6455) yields 13.66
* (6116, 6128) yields 13.88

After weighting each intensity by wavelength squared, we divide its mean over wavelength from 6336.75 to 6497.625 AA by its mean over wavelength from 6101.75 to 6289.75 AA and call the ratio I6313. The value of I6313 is 1.10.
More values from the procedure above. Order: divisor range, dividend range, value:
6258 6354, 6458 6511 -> 1.09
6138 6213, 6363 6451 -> 1.11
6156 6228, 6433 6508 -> 1.14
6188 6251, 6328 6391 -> 1.09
